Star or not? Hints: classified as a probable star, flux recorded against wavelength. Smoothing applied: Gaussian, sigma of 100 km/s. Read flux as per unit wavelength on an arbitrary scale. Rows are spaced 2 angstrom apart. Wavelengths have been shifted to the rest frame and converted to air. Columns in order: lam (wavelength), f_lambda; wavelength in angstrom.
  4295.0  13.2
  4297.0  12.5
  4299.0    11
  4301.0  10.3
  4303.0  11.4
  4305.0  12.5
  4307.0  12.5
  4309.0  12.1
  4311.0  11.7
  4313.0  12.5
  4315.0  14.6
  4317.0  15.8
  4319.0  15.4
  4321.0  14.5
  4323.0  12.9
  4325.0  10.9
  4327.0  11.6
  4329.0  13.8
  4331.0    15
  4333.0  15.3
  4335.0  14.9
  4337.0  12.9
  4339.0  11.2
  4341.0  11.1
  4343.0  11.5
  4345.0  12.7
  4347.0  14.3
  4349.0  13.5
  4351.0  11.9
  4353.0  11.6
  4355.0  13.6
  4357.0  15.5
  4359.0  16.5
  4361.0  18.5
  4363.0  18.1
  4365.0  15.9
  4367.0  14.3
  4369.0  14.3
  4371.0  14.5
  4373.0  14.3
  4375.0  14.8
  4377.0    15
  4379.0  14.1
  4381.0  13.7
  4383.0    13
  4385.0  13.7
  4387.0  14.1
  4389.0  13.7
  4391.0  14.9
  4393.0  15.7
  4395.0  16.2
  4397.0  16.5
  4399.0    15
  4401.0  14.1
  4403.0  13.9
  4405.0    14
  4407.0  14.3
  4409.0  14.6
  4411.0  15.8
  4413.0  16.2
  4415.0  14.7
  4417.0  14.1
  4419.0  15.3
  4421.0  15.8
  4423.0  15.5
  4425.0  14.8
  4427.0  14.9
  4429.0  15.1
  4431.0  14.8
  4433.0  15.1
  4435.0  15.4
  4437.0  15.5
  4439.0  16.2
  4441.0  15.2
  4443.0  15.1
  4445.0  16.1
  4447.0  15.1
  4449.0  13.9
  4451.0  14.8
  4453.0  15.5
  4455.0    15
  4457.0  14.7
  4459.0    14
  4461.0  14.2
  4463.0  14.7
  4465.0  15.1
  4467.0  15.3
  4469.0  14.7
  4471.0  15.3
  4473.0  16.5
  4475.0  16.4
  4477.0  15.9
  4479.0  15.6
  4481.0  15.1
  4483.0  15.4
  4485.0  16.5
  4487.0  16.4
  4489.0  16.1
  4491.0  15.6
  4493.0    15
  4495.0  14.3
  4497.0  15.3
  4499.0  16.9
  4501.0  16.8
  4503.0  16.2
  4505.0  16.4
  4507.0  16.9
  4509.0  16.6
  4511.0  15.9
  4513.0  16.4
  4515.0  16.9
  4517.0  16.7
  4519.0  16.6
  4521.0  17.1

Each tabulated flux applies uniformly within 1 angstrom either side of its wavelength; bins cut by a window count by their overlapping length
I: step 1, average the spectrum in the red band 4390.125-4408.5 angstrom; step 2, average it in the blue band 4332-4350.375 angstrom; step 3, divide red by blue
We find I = 1.15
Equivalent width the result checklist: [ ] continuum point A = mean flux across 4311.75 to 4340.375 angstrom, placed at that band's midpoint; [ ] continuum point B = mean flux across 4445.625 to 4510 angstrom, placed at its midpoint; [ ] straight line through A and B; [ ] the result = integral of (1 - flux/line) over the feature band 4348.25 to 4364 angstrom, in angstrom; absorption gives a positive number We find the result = -1.0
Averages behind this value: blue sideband 13.6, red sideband 15.5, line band 14.9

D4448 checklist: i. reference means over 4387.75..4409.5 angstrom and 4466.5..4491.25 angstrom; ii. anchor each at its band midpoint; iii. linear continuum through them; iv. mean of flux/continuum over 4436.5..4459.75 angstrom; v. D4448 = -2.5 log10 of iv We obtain 0.02 mag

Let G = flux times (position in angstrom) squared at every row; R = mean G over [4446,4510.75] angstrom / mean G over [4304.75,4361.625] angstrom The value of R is 1.23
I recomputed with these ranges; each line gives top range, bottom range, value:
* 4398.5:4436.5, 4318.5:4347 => 1.14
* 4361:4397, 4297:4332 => 1.16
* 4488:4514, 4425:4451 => 1.06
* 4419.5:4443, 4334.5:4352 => 1.21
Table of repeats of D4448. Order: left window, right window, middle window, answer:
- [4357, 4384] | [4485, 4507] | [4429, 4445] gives 0.02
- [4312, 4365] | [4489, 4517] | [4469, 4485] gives 0.00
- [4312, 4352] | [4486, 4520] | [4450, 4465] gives 0.05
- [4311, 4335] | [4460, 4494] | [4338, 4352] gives 0.14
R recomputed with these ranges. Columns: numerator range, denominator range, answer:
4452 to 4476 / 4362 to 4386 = 1.08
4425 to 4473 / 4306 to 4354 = 1.21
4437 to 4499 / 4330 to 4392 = 1.14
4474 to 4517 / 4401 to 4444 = 1.10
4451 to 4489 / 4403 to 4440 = 1.04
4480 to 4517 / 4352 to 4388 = 1.15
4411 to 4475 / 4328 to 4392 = 1.11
